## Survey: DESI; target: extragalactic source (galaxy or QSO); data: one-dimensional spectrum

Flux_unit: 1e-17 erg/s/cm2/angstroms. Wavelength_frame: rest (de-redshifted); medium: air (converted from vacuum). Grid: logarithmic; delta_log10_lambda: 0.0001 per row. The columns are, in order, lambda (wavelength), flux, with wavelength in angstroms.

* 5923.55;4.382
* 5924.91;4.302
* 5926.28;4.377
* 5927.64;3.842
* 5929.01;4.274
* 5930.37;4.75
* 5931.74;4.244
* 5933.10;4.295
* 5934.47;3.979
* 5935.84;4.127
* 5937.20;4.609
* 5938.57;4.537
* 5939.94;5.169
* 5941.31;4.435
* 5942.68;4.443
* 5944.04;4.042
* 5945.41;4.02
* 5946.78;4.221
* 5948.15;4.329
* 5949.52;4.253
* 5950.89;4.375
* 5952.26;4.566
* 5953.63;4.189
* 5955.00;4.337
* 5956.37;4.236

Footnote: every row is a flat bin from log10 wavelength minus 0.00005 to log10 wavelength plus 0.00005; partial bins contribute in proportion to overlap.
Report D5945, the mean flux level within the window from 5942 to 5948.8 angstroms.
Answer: 4.21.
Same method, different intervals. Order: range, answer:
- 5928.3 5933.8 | 4.39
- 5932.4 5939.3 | 4.32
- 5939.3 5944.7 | 4.52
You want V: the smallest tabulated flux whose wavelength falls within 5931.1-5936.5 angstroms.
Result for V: 3.979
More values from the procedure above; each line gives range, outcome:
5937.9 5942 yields 4.435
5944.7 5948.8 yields 4.02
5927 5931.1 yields 3.842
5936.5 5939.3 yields 4.537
